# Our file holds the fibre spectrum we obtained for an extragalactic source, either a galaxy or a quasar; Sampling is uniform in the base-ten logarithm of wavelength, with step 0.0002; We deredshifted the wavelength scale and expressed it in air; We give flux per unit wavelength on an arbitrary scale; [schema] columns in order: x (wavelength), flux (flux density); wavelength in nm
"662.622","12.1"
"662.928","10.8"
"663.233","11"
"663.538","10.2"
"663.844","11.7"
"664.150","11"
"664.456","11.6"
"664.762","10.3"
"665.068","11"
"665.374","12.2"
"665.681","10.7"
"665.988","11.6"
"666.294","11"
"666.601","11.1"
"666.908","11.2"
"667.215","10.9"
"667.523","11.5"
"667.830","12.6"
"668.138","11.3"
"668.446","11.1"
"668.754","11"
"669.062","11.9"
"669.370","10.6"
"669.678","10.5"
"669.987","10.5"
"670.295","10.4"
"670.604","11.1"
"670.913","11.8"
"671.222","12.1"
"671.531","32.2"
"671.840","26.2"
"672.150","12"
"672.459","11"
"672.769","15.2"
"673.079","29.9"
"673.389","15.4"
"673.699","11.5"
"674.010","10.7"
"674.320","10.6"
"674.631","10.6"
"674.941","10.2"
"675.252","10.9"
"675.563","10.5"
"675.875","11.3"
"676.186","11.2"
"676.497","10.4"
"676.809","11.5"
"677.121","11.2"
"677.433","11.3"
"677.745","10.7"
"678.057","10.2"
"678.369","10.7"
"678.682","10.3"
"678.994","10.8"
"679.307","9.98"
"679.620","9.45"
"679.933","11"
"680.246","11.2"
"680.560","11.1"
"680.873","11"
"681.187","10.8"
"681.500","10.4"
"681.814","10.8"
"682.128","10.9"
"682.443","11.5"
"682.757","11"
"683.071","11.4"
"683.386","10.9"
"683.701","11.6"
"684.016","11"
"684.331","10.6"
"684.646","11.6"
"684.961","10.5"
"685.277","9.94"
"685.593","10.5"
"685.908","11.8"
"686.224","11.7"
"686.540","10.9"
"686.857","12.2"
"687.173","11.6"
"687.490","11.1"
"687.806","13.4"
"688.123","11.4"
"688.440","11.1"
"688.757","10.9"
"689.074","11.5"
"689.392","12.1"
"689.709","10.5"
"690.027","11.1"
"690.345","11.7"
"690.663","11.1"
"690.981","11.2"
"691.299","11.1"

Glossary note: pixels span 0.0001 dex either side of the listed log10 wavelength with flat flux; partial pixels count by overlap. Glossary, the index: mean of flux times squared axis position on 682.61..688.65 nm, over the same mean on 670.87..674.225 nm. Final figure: 0.68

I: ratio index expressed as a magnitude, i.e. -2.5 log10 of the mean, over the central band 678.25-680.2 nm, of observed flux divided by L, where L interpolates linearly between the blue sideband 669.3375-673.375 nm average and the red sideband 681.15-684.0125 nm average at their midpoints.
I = 0.195 mag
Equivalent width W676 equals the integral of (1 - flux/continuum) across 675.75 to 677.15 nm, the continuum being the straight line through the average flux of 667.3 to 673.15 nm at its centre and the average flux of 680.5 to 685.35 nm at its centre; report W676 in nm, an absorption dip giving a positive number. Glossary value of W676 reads 0.162 nm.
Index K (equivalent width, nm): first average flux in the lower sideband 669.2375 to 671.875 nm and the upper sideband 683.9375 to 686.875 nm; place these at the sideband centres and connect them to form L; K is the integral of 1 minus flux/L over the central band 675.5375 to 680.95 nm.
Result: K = 0.834 nm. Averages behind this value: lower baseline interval 14.6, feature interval 10.8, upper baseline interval 11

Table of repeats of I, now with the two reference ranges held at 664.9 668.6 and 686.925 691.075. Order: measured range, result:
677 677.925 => 0.035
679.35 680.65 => 0.080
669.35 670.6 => 0.079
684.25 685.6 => 0.078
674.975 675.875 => 0.065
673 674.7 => -0.249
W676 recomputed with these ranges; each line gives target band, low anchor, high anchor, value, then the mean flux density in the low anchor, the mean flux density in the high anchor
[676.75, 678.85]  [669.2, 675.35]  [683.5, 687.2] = 0.34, 14.2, 11.1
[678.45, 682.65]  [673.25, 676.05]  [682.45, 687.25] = 0.18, 11.3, 11.2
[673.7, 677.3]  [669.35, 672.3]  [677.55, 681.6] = 0.50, 14.9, 10.6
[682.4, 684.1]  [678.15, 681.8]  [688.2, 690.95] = -0.06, 10.6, 11.3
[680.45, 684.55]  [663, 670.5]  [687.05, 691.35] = 0.12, 11.1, 11.4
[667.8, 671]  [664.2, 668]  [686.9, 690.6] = 0.07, 11.3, 11.5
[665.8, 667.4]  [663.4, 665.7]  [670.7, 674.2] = 0.18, 11.1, 16.9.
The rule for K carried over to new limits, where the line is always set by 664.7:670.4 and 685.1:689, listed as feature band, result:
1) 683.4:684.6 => 0.03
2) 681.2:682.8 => 0.06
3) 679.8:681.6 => 0.06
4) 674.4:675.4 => 0.06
